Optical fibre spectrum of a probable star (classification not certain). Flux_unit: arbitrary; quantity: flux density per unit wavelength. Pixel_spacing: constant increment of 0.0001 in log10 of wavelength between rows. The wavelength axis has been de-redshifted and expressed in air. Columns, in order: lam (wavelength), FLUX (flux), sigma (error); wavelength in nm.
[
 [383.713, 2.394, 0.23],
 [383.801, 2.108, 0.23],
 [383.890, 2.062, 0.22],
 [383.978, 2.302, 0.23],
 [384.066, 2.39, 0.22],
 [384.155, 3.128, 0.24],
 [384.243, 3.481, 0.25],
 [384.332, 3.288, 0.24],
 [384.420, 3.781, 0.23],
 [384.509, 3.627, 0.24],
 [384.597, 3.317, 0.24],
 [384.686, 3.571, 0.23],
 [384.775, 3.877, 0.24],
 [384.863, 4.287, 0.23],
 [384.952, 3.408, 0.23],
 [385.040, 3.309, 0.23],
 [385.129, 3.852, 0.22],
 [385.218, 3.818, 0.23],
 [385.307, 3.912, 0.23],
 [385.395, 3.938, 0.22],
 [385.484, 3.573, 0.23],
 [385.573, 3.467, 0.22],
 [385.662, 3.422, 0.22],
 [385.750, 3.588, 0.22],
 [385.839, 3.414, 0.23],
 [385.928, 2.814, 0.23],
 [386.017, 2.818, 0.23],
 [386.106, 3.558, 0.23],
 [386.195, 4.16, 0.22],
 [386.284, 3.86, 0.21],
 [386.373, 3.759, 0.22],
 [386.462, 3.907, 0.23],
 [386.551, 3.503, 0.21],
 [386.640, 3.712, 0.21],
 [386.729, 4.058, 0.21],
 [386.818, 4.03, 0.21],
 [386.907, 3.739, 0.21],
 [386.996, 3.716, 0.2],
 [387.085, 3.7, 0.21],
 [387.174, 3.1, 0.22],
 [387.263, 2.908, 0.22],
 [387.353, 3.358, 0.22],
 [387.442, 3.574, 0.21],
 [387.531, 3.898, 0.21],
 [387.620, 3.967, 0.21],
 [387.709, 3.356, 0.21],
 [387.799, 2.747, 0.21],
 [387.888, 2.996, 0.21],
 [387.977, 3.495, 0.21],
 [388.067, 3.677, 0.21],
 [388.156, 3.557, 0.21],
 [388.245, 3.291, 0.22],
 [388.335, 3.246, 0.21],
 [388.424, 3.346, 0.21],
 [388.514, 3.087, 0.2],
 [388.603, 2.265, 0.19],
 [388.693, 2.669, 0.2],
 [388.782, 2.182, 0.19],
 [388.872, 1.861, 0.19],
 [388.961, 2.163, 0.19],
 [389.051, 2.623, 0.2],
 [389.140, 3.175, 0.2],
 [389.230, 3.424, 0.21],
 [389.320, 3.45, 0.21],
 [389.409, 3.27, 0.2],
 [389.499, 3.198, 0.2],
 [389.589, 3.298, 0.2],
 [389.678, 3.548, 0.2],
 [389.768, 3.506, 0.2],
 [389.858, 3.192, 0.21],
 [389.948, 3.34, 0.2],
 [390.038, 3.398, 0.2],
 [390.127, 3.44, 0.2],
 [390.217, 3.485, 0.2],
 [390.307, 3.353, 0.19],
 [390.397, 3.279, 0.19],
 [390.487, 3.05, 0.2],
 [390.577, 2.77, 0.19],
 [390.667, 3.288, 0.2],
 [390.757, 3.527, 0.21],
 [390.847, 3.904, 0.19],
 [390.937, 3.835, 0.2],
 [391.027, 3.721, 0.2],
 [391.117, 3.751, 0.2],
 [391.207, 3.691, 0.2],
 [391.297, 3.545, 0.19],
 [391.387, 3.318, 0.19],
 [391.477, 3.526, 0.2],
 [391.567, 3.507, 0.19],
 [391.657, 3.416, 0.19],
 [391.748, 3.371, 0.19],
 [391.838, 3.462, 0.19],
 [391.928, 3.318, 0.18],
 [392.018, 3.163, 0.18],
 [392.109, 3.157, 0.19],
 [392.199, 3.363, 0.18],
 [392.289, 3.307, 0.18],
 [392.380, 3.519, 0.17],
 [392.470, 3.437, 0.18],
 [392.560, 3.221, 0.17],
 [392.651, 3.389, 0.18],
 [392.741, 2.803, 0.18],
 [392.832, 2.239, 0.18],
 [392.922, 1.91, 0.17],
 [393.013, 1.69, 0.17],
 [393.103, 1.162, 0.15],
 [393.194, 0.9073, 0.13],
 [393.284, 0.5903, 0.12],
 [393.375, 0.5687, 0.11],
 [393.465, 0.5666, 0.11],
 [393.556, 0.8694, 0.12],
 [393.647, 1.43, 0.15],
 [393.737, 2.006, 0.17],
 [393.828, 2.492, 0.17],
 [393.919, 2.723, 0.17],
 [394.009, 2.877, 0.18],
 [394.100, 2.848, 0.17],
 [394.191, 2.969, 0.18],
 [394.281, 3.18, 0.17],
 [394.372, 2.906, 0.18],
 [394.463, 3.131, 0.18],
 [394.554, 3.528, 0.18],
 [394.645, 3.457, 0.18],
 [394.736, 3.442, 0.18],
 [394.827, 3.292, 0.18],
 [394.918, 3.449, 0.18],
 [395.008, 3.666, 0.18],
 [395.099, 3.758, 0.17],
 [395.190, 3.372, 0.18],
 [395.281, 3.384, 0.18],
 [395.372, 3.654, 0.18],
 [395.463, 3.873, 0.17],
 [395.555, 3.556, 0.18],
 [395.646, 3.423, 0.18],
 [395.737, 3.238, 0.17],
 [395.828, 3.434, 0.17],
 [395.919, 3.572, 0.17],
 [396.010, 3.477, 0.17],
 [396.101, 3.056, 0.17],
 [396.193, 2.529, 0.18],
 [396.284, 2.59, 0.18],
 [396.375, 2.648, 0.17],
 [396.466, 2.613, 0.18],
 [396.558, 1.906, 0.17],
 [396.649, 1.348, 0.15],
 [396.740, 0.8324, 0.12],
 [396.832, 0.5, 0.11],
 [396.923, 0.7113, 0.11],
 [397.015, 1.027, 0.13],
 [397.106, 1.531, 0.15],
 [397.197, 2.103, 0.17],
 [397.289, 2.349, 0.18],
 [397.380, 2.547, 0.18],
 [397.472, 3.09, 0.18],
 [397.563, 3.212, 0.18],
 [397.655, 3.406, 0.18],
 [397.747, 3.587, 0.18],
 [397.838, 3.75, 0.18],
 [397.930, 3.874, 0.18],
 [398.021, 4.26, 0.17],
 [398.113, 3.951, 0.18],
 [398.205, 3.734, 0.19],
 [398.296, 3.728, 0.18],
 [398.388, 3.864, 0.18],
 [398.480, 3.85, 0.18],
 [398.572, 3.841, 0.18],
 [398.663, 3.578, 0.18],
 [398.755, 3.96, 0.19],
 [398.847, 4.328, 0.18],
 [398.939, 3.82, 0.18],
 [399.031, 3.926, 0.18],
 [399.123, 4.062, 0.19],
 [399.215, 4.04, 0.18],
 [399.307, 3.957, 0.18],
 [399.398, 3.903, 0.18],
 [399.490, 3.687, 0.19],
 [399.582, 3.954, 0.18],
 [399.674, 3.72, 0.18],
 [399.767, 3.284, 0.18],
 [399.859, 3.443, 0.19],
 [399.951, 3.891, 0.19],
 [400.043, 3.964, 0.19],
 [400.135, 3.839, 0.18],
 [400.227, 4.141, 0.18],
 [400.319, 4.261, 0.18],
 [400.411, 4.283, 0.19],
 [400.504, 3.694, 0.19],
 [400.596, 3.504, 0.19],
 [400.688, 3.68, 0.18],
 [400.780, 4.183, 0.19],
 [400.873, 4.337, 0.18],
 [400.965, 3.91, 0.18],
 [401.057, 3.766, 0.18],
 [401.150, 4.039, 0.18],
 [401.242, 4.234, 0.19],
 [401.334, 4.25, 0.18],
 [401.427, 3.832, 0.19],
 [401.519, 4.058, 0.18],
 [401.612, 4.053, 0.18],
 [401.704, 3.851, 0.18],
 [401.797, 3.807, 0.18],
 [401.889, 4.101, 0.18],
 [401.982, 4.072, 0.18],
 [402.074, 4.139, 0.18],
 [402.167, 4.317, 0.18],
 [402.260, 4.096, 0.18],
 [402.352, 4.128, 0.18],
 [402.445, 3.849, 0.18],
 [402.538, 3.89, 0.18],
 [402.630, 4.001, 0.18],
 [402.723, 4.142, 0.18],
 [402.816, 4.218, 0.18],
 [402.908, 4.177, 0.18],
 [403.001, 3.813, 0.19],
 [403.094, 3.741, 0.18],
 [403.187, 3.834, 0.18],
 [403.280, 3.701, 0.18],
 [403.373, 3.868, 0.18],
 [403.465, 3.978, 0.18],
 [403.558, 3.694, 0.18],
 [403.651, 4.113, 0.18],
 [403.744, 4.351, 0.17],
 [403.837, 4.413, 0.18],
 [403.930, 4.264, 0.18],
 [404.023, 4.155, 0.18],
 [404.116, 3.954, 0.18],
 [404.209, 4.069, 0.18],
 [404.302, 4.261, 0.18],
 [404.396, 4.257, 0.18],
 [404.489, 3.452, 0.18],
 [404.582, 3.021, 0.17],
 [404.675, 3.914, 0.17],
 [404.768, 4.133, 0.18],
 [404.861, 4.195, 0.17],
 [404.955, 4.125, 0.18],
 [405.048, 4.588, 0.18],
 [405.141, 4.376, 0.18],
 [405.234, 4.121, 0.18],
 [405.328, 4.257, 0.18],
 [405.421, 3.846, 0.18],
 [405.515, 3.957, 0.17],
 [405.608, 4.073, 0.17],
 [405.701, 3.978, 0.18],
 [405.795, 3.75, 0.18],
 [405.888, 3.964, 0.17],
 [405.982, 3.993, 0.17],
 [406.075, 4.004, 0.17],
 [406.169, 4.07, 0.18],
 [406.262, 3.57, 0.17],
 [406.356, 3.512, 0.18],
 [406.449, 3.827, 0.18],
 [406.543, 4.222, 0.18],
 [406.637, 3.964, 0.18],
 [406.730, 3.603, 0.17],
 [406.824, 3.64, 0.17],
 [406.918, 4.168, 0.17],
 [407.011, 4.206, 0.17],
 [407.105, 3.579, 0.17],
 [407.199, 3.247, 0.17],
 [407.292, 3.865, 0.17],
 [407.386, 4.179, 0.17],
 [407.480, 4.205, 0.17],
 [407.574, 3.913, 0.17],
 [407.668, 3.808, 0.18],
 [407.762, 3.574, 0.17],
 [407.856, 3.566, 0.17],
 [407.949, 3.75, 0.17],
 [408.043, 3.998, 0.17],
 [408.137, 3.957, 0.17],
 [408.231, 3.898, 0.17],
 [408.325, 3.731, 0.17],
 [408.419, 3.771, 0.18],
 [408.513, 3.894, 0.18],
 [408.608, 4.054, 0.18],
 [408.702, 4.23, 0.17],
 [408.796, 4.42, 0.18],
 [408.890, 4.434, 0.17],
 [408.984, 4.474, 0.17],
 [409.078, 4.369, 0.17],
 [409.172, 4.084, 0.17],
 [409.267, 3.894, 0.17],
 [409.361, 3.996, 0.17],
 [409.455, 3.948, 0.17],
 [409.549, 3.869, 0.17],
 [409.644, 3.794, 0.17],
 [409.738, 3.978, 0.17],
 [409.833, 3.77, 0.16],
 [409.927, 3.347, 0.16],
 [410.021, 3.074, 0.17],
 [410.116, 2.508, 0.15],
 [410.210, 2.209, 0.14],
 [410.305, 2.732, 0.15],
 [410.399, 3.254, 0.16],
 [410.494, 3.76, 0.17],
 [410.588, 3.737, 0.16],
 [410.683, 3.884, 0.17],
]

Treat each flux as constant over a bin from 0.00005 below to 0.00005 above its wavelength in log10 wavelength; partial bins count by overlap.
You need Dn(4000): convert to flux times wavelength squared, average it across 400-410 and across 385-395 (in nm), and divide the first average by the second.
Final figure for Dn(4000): 1.37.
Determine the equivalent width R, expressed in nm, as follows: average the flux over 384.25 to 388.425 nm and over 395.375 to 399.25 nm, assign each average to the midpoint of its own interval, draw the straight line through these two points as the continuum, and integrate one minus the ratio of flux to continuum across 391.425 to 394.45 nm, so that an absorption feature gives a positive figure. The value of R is 0.67 nm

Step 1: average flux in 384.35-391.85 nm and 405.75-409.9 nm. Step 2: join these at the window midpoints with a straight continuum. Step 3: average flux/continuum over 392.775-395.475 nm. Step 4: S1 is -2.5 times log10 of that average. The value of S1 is 0.38 mag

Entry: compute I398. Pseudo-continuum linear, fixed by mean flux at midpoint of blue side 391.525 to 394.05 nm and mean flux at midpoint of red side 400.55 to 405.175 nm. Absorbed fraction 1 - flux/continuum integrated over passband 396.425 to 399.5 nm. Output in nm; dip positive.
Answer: 0.195 nm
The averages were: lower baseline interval 2.44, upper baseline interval 4.02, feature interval 3.08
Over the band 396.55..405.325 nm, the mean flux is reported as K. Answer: 3.7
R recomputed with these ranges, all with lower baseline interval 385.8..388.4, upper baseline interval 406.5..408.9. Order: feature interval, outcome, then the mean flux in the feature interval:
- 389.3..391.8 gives 0.11 nm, 3.43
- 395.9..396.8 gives 0.32 nm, 2.39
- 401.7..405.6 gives -0.20 nm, 4.03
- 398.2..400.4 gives -0.07 nm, 3.88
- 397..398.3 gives 0.21 nm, 3.11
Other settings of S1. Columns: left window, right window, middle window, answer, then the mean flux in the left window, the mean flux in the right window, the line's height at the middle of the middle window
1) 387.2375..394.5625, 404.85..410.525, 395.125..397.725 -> 0.23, 2.97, 3.85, 3.26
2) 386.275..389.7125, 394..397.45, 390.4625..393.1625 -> -0.04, 3.29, 2.78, 3.04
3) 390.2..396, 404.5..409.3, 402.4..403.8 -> -0.08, 2.99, 3.96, 3.69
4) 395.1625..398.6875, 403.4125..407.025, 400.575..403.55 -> -0.11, 2.94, 4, 3.6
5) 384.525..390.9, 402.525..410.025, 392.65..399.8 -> 0.25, 3.39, 3.96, 3.65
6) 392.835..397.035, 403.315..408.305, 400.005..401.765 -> -0.21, 2.49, 3.95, 3.29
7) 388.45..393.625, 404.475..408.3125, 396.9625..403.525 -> -0.07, 2.91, 3.91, 3.51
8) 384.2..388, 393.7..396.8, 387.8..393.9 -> 0.13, 3.57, 3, 3.27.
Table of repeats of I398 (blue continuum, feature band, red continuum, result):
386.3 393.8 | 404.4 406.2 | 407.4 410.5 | -0.18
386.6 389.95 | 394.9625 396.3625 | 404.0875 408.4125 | 0.07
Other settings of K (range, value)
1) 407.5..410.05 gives 3.92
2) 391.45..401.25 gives 3.11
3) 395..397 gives 2.73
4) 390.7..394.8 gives 2.82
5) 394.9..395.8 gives 3.54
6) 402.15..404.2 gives 4.03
